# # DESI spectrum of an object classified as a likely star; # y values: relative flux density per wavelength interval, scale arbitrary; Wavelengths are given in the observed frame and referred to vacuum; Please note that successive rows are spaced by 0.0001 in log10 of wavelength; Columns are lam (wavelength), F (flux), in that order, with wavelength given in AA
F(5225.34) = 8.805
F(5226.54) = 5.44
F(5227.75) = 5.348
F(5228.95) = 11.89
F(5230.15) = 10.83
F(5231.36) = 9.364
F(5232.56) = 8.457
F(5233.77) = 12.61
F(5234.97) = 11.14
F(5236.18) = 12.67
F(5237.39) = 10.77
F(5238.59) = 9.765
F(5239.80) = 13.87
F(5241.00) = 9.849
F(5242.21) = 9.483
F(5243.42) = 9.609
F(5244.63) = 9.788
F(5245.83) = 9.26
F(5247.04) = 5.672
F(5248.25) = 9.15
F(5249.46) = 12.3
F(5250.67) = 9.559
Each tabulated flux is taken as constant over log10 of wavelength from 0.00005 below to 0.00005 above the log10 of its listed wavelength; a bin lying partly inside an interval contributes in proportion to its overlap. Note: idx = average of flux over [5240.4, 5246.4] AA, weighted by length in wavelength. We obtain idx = 9.61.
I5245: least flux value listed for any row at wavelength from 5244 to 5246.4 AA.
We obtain 9.26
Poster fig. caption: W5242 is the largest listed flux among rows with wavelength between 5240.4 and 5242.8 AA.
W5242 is 9.849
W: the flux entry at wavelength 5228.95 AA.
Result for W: 11.89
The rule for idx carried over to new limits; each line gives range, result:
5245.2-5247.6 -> 7.55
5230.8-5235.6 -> 10.4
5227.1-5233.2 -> 9.16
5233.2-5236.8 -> 12.1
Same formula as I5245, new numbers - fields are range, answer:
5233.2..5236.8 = 11.14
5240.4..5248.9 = 5.672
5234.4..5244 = 9.483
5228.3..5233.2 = 8.457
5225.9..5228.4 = 5.348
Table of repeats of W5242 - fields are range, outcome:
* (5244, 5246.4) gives 9.788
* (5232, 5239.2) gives 12.67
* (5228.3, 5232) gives 11.89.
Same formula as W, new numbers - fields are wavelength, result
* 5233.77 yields 12.61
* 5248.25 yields 9.15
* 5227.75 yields 5.348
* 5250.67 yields 9.559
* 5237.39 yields 10.77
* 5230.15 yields 10.83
